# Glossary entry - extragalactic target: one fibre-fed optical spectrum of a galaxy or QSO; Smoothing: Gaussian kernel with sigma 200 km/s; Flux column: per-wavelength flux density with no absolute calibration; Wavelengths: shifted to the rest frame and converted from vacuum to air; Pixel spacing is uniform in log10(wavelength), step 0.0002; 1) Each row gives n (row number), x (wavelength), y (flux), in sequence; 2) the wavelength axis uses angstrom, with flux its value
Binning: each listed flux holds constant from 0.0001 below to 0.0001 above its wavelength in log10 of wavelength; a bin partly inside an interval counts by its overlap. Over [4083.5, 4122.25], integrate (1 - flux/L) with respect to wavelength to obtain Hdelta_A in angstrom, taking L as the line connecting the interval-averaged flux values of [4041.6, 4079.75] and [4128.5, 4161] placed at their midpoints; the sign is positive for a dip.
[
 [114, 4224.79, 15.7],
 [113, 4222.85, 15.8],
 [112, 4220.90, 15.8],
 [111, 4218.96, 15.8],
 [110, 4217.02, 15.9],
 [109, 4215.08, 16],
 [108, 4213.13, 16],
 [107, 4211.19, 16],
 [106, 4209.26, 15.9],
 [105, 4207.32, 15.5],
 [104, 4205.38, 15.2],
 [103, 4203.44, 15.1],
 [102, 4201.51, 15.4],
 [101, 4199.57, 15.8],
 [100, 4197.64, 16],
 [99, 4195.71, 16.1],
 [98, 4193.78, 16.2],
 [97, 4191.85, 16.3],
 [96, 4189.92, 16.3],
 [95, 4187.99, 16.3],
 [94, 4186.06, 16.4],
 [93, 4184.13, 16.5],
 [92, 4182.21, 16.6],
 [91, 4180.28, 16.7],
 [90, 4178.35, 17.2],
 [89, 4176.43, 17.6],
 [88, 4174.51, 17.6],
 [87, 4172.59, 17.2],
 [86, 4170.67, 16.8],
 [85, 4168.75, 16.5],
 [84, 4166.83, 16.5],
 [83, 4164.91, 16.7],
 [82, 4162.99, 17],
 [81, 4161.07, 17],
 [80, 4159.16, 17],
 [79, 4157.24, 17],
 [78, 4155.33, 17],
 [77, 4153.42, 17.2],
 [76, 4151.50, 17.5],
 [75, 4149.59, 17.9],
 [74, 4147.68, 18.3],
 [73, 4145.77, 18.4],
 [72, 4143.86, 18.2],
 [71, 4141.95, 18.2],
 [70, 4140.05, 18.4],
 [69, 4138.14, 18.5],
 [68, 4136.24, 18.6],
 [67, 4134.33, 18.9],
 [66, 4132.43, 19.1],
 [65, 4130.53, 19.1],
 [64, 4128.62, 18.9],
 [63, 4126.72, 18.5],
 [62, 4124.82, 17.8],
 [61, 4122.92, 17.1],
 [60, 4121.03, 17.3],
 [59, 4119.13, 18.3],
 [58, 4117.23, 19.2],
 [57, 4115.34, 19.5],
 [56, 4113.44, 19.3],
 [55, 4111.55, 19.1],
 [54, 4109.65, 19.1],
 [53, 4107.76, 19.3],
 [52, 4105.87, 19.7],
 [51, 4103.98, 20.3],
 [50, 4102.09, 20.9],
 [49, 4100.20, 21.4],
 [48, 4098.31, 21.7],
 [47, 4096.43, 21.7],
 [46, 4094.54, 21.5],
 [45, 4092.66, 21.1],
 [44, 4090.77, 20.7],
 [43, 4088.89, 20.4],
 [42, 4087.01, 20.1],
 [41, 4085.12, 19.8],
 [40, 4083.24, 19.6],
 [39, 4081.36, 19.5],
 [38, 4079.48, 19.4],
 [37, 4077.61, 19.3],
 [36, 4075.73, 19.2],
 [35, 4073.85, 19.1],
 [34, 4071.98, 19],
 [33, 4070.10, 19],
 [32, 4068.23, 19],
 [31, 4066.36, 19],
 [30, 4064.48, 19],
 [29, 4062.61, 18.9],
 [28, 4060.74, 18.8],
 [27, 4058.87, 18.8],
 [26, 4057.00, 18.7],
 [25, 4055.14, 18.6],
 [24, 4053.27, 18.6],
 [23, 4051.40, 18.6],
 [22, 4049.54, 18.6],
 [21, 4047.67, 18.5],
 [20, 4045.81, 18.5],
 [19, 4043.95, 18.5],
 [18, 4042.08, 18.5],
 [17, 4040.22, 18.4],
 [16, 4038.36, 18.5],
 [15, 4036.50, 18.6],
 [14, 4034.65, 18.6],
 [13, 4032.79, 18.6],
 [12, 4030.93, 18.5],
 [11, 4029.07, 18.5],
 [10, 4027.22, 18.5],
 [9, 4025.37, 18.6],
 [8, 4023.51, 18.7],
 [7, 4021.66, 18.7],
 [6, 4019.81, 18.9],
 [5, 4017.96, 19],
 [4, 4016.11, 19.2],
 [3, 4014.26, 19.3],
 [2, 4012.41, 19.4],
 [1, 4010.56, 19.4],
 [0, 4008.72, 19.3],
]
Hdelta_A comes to -3.2 angstrom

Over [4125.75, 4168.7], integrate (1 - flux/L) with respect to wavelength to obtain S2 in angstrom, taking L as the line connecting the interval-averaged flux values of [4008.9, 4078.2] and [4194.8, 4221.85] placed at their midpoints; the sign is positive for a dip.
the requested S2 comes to -2.5 angstrom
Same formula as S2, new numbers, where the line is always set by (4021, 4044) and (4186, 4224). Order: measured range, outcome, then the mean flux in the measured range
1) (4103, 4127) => -2.14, 18.8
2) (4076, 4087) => -1.09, 19.5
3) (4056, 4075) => -0.94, 18.9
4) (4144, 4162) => -0.89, 17.5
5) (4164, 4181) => -0.63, 17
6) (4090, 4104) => -2.93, 21.2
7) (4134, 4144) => -0.92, 18.5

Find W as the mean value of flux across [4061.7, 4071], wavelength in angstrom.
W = 19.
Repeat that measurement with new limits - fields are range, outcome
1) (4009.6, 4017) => 19.3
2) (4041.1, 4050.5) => 18.5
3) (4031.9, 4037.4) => 18.6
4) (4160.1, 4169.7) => 16.7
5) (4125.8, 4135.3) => 18.9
